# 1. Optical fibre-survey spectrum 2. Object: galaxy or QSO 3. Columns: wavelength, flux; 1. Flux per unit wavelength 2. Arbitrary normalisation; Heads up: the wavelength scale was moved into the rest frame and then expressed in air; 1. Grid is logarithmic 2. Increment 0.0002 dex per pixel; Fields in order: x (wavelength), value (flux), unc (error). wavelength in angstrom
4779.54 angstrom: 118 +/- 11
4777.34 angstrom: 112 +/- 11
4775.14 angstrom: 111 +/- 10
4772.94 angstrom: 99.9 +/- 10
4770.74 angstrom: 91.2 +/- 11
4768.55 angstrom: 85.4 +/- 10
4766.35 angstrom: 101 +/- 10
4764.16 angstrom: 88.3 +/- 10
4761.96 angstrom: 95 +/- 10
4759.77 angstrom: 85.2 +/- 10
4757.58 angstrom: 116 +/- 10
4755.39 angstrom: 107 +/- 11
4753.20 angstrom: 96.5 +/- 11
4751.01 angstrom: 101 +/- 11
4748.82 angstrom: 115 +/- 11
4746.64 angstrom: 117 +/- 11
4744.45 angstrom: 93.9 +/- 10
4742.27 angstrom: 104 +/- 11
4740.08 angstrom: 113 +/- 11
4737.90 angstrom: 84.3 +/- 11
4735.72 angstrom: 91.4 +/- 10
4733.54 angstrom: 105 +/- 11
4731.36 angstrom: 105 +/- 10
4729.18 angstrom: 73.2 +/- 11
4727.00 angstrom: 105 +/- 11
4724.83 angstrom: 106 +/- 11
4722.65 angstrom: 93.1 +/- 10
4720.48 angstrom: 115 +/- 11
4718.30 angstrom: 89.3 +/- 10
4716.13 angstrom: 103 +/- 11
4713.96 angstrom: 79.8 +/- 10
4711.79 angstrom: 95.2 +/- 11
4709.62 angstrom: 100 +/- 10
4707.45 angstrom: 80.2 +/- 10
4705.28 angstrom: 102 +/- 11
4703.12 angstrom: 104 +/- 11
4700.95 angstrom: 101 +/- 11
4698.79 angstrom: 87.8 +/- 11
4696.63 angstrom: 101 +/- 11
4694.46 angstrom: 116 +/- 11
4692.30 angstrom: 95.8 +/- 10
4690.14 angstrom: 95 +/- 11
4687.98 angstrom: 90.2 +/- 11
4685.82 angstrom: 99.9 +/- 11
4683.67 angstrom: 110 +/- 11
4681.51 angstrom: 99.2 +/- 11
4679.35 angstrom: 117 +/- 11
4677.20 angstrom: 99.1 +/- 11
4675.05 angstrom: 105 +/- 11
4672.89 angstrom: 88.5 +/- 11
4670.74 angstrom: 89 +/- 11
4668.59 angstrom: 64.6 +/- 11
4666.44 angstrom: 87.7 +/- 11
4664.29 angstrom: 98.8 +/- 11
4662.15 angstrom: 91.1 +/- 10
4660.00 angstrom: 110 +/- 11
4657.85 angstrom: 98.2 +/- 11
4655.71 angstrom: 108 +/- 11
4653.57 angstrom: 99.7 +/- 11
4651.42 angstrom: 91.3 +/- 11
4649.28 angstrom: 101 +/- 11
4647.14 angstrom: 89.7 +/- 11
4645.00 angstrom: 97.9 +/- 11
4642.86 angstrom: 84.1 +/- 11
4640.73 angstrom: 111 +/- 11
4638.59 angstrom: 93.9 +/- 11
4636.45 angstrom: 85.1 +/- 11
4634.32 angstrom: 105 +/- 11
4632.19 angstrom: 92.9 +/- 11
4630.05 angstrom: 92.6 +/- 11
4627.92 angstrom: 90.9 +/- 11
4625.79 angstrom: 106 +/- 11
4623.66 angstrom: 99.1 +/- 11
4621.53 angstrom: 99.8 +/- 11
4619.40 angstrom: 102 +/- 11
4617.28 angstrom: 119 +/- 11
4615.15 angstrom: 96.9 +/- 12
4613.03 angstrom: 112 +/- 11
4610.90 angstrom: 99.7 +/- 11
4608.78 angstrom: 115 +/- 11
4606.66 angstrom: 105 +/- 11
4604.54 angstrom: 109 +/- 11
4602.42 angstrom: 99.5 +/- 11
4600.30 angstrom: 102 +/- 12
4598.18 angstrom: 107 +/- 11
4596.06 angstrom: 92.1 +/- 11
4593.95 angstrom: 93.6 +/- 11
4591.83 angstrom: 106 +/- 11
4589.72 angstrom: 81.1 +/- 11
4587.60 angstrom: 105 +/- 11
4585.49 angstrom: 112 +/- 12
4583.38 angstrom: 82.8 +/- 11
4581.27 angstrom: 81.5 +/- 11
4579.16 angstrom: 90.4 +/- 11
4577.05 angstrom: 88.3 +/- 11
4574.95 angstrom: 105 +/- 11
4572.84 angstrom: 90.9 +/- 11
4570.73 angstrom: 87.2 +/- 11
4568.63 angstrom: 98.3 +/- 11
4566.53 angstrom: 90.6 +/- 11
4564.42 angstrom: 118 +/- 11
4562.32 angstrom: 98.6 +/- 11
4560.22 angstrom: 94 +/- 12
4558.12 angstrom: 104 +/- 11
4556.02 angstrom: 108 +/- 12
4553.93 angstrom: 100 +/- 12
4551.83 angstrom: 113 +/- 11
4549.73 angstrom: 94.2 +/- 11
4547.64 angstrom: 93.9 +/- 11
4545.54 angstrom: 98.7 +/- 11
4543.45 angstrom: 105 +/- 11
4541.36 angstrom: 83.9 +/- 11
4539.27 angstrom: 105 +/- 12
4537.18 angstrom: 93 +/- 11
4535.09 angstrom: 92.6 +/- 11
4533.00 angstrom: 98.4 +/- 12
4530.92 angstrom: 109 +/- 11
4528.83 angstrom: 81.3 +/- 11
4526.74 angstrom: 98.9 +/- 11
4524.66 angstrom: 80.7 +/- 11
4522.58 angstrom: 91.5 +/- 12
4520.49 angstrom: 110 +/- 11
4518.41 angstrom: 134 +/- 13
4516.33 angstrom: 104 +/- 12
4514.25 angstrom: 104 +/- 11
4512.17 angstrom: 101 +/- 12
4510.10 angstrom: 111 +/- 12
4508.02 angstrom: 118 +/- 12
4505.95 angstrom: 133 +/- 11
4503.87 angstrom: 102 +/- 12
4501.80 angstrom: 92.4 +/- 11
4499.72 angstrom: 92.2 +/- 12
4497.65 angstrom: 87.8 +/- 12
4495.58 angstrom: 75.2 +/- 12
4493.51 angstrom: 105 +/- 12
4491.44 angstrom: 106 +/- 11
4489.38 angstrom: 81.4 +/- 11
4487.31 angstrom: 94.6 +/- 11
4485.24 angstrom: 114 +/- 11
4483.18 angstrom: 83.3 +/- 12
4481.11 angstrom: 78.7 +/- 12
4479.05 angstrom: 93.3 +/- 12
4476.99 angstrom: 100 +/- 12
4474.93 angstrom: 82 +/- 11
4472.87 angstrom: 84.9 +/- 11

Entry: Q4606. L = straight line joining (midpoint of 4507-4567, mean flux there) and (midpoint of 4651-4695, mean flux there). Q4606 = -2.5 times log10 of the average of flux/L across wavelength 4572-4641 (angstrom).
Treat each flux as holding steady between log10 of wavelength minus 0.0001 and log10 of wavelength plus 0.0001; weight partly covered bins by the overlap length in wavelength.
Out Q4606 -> 0.00 mag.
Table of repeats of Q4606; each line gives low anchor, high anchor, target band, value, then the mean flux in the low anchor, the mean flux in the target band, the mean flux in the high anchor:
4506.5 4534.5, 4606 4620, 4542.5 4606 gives 0.08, 104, 98.3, 107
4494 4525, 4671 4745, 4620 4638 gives 0.04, 103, 96.5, 98.4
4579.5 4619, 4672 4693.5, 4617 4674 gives 0.05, 101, 95.9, 100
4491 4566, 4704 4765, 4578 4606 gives 0.03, 101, 97.1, 98.6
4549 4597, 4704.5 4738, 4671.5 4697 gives -0.06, 97.2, 101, 95.7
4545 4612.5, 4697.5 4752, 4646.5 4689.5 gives 0.02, 99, 97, 98.6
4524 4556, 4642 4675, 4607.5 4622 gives -0.13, 97.1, 107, 93.7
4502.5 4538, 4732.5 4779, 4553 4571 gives 0.03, 104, 100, 101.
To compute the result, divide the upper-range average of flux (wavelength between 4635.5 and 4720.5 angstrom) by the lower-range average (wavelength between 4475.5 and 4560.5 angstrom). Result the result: 0.98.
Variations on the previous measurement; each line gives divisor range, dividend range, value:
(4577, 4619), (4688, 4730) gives 0.97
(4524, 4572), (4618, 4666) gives 1.00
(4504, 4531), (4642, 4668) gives 0.91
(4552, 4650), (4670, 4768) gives 1.00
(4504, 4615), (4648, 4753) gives 0.98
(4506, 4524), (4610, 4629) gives 0.94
